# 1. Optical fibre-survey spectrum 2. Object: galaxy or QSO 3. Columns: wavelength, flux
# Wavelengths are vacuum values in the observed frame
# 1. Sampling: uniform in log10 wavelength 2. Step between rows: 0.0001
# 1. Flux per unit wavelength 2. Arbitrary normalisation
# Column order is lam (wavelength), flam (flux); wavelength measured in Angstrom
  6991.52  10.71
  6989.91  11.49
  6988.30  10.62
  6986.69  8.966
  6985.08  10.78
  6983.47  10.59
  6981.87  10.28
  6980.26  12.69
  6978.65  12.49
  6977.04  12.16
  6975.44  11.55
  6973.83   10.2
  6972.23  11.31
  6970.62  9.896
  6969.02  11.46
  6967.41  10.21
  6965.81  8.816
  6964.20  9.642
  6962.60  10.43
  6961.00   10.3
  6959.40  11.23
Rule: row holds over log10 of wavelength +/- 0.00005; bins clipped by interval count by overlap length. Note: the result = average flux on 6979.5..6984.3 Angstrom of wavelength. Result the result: 11.2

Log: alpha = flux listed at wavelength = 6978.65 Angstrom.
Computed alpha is 12.49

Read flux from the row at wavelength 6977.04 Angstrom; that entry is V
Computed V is 12.16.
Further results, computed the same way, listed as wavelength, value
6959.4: 11.23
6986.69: 8.966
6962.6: 10.43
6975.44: 11.55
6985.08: 10.78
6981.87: 10.28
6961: 10.3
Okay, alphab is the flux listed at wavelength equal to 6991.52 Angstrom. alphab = 10.71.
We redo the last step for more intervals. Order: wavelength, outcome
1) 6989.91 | 11.49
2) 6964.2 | 9.642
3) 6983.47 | 10.59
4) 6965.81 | 8.816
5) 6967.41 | 10.21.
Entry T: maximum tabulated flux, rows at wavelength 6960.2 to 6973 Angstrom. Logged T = 11.46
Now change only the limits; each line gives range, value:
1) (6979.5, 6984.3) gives 12.69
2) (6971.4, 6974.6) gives 11.31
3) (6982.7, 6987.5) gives 10.78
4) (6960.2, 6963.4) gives 10.43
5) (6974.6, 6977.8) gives 12.16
